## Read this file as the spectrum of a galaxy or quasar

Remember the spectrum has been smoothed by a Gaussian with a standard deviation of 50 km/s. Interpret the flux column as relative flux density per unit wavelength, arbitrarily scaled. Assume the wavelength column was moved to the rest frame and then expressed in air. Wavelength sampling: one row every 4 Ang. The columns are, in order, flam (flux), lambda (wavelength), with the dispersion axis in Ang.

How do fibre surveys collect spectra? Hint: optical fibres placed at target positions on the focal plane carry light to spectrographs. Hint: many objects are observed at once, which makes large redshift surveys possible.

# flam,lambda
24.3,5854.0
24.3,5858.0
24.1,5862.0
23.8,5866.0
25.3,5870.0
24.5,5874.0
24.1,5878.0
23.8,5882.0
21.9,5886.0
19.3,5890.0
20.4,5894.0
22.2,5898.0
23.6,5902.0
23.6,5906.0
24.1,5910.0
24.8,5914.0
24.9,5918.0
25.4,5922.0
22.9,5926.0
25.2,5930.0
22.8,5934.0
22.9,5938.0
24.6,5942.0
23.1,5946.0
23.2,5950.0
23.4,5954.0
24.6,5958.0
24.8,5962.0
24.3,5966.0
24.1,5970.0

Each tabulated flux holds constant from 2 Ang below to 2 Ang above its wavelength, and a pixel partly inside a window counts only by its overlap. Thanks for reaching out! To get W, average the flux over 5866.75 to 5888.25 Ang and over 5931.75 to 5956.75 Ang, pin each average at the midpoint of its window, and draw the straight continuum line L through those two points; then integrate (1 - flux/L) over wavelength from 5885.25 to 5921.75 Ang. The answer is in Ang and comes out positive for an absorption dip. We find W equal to 1.2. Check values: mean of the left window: 23.9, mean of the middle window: 22.9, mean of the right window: 23.4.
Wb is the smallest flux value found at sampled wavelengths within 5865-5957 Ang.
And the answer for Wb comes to 19.3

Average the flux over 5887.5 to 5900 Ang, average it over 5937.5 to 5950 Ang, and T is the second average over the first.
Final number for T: 1.1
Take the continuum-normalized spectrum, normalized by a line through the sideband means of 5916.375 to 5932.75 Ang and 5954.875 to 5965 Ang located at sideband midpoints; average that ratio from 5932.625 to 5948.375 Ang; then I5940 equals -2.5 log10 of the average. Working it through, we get 0.05 mag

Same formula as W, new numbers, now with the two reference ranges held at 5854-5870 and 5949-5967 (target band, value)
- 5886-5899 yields 1.9 Ang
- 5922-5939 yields 0.3 Ang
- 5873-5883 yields 0.0 Ang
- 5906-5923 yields -0.3 Ang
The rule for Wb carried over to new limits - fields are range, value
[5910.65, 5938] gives 22.8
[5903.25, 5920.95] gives 23.6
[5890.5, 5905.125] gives 20.4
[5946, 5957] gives 23.1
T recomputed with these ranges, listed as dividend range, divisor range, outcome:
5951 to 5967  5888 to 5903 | 1.14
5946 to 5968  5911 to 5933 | 0.98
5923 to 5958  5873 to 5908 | 1.05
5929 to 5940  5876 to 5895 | 1.07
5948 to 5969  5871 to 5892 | 1.05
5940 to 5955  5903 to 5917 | 0.98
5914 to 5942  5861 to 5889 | 1.02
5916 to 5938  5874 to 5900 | 1.09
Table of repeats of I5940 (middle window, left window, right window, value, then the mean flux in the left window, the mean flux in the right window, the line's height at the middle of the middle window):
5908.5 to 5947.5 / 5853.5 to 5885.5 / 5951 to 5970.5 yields 0.005 mag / 24.2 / 24.2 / 24.2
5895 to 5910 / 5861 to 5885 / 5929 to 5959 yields 0.040 mag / 24.2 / 23.6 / 24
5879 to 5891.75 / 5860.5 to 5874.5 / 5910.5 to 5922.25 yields 0.125 mag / 24.4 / 24.9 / 24.6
